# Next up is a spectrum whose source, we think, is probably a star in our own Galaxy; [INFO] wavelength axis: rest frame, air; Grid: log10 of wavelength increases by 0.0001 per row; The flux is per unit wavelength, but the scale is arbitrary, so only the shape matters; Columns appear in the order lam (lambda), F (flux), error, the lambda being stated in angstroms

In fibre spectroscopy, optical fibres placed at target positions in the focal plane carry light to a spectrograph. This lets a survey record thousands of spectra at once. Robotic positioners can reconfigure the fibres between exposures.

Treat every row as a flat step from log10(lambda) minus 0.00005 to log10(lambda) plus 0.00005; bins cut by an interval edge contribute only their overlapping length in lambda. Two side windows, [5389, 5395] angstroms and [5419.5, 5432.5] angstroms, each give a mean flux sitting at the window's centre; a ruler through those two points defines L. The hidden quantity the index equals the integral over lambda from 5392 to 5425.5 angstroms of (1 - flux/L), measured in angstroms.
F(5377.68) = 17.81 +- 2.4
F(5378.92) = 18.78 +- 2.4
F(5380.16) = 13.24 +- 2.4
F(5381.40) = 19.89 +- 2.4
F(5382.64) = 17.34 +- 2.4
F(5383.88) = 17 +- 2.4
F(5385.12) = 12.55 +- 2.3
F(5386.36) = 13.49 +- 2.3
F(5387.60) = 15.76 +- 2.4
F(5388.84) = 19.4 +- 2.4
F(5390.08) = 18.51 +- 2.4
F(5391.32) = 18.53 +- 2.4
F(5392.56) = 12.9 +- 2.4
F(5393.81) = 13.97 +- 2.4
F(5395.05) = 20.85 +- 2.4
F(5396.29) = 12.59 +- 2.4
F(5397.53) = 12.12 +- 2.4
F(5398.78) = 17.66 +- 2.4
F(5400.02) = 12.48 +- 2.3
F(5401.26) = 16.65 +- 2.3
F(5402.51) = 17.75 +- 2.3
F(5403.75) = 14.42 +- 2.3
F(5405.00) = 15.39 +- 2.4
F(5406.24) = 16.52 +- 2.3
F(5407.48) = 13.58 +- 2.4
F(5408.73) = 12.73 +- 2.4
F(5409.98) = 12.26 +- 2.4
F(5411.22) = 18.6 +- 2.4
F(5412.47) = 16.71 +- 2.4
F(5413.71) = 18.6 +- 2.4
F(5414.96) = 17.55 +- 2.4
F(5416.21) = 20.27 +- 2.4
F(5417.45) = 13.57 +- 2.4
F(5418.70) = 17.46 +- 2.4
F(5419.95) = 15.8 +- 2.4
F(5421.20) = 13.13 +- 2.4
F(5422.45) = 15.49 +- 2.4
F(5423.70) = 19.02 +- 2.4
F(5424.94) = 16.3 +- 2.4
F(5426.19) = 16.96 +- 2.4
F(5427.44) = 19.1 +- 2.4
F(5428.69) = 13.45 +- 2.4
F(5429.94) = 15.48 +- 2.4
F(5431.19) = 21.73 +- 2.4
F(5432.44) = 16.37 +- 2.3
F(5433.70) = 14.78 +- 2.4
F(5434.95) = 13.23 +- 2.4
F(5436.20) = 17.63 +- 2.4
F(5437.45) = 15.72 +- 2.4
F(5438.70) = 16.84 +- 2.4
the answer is 1.9 angstroms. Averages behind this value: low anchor 16.7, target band 15.7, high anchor 16.6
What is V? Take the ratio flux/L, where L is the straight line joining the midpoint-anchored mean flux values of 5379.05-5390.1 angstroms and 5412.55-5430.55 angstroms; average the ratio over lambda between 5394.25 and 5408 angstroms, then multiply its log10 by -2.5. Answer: 0.07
